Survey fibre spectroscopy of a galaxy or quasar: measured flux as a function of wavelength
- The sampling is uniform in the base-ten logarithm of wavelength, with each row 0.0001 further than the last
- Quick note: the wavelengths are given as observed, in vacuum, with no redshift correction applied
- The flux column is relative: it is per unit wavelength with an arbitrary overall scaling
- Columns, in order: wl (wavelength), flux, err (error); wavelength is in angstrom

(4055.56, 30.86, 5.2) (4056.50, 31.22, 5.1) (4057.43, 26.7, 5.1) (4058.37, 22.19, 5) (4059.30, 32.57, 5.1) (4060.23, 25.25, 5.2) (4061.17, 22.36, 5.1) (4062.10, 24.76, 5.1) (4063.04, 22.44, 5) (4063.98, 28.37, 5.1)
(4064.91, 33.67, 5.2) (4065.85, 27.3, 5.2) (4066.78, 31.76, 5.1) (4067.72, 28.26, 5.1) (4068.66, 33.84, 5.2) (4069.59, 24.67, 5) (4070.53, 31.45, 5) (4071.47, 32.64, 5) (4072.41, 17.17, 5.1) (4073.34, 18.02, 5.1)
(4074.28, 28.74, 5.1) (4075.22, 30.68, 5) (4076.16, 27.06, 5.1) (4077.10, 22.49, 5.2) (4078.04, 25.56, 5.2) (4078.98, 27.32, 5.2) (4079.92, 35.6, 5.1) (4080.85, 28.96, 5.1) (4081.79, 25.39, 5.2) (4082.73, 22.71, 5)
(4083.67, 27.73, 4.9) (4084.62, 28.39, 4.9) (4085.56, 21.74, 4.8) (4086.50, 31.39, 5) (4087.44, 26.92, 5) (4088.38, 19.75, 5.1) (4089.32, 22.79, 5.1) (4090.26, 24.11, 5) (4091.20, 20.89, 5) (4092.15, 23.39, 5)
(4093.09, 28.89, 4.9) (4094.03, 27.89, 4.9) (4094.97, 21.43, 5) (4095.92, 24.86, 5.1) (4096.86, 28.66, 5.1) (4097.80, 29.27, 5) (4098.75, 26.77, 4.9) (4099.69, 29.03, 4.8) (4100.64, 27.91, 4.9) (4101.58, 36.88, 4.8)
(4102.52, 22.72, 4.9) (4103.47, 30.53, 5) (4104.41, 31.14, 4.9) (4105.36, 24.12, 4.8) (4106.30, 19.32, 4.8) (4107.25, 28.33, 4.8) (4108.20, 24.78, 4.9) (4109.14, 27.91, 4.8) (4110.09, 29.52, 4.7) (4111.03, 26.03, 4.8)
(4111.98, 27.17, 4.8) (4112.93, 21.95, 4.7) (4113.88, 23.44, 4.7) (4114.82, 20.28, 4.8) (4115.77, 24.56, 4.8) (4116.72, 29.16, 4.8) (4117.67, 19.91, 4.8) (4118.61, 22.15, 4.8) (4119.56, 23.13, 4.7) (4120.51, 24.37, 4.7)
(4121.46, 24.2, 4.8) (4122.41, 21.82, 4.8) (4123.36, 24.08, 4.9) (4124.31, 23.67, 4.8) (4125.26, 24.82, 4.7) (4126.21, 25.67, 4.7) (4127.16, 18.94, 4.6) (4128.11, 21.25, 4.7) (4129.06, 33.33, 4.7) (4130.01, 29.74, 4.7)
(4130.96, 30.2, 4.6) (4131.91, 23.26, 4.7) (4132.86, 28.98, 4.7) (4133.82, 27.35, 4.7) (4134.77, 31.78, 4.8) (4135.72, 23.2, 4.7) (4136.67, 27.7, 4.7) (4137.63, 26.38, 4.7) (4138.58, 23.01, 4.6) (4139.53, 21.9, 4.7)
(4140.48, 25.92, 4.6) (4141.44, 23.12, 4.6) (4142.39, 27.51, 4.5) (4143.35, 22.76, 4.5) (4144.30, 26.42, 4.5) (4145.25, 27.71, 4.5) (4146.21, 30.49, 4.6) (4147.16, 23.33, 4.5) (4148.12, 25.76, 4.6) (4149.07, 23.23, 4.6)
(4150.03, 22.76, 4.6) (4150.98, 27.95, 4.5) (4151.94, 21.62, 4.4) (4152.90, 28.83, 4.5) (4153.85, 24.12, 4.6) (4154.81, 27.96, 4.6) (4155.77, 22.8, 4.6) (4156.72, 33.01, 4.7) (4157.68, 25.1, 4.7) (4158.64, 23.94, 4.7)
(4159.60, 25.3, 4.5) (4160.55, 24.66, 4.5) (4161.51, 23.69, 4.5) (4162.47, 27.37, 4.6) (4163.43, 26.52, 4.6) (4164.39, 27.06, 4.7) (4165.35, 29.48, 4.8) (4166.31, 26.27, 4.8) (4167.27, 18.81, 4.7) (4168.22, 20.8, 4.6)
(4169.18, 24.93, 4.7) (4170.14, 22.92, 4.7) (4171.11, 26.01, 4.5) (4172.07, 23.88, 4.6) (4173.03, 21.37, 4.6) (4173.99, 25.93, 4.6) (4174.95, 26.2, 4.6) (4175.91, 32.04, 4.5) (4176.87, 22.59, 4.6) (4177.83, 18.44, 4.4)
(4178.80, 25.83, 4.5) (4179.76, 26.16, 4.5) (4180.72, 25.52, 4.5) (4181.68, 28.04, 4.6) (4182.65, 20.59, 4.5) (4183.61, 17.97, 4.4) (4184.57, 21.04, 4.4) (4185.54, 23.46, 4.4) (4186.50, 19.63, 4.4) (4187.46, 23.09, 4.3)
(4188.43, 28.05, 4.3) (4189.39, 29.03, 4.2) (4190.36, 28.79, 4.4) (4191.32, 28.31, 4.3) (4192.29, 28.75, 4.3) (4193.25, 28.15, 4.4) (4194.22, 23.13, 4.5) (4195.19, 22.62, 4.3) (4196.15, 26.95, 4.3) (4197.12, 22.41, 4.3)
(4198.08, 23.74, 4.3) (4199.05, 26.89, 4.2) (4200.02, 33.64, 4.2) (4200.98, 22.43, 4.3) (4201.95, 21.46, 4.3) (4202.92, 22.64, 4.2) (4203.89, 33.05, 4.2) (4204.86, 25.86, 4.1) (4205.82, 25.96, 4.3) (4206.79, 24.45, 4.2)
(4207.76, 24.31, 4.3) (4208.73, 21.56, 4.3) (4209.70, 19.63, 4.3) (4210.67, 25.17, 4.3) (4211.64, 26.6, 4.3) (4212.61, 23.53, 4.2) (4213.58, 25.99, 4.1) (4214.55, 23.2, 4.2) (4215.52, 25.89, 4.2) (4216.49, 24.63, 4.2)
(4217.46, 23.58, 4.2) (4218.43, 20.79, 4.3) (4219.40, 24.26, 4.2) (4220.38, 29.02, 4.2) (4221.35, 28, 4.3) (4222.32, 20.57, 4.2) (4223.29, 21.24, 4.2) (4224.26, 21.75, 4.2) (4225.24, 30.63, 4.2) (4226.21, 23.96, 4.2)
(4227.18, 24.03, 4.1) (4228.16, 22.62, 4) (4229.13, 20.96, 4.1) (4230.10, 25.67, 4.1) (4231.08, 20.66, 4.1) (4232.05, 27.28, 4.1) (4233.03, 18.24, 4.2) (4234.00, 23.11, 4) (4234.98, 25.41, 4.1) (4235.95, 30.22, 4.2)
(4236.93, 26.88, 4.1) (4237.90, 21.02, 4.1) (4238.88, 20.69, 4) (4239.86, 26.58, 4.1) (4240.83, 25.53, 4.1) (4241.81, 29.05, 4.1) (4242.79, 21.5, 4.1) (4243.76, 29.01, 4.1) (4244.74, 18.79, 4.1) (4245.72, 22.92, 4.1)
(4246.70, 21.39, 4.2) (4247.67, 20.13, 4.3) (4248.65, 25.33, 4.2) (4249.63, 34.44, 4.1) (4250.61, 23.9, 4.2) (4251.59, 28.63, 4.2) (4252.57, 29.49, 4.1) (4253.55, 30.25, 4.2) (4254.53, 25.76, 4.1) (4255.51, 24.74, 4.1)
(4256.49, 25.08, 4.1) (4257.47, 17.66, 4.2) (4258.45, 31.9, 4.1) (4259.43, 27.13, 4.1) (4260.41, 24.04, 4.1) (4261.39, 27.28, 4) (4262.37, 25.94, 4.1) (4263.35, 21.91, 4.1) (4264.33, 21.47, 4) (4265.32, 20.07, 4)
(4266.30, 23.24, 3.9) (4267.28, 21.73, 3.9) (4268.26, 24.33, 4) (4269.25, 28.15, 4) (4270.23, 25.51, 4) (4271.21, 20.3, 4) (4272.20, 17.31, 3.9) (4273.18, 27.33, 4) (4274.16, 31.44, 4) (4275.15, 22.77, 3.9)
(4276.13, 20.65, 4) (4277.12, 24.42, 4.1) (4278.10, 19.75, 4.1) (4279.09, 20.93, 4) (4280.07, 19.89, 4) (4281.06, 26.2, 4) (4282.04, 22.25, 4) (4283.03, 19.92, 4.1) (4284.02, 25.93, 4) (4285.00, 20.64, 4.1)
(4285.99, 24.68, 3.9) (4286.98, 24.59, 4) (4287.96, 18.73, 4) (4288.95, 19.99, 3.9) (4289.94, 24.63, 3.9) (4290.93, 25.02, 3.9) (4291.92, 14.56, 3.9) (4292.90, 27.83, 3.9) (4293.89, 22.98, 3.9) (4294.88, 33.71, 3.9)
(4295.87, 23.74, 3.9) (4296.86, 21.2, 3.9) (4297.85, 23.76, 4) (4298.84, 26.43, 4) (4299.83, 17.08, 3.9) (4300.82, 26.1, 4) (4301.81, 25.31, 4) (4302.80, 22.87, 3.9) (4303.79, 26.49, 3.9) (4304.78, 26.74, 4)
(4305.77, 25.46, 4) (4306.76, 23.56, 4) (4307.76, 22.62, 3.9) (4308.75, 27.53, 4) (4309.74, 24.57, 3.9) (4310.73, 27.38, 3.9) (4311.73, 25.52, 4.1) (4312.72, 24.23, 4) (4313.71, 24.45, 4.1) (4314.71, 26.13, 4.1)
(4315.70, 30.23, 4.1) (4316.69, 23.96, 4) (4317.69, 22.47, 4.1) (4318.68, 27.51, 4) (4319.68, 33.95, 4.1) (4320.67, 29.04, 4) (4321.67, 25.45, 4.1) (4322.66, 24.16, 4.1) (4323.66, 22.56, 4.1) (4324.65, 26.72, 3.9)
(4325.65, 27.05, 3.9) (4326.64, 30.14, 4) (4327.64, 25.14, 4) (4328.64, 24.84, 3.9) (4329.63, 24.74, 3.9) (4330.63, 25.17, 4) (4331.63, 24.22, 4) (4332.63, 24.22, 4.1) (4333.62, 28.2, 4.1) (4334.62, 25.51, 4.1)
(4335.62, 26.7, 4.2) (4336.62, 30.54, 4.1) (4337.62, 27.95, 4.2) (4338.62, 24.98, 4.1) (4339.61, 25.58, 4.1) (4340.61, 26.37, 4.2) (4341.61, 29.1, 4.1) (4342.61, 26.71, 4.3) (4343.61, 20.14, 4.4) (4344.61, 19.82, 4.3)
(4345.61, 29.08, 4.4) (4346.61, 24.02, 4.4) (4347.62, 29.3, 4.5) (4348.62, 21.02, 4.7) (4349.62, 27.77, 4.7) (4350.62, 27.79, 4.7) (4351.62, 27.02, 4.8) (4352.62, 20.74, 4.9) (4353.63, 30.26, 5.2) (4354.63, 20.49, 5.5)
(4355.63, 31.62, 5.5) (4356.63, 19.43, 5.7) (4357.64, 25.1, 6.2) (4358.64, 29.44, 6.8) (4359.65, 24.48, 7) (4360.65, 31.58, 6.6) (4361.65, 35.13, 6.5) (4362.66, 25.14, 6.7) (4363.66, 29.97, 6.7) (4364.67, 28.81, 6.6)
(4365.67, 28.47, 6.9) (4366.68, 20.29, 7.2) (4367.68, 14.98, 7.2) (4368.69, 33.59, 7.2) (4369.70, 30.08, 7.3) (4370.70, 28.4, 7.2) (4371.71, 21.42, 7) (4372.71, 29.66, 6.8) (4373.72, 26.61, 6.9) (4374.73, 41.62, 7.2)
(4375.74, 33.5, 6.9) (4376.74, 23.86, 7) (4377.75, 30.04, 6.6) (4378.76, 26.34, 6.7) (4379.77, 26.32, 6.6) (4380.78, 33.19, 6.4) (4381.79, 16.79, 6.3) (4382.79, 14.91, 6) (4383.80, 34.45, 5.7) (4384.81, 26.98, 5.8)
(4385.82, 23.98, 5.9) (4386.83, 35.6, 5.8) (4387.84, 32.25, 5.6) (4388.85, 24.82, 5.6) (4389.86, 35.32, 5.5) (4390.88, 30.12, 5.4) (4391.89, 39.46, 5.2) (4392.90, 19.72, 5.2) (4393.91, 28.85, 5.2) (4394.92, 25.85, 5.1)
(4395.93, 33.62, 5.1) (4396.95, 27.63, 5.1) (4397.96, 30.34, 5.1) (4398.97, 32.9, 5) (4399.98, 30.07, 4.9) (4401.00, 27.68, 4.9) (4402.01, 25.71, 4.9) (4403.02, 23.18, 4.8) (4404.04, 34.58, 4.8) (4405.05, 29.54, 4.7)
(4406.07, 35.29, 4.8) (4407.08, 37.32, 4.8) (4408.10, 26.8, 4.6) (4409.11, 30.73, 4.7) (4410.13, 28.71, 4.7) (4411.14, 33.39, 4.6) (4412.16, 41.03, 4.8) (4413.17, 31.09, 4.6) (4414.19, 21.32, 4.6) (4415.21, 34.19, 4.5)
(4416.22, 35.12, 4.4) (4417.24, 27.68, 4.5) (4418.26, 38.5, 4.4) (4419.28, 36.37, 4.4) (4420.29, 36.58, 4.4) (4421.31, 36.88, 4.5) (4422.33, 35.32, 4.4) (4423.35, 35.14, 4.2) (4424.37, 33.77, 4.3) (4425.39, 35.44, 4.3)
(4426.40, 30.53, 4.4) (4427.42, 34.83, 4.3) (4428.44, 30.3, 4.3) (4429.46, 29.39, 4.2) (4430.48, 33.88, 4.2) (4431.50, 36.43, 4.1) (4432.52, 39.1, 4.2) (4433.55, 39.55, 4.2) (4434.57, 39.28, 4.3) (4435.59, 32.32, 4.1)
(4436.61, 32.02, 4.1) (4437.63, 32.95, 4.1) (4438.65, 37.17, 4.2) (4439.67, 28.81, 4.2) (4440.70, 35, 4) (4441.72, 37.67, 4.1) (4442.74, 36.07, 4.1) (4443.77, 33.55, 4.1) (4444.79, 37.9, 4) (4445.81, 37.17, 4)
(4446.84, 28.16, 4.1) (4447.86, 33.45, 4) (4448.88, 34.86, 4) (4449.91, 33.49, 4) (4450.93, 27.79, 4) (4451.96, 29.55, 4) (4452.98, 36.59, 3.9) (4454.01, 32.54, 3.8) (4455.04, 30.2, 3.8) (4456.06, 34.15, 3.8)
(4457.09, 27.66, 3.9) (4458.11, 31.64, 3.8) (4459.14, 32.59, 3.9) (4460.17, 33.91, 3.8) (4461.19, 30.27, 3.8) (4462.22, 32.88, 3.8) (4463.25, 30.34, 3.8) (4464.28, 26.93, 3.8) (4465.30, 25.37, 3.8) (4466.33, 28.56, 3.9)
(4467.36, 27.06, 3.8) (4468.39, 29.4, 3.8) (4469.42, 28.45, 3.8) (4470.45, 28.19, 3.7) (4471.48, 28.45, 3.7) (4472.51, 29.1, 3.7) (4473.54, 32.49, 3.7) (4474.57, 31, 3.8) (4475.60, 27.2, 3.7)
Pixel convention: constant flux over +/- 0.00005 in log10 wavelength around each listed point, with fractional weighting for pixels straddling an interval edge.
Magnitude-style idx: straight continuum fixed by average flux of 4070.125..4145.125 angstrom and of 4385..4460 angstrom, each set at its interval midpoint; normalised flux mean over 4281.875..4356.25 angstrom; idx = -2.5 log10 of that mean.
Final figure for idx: 0.199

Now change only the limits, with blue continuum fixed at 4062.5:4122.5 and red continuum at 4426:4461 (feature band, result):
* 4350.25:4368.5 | 0.21 mag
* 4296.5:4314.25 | 0.24 mag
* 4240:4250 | 0.19 mag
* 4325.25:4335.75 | 0.20 mag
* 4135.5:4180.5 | 0.10 mag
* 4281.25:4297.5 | 0.29 mag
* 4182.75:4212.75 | 0.15 mag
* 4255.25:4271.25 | 0.22 mag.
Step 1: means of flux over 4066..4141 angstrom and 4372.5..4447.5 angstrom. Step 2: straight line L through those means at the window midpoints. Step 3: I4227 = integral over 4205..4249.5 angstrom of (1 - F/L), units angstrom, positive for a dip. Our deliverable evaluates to 6.6 angstrom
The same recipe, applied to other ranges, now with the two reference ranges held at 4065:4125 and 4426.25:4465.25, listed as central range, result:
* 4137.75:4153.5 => 1.1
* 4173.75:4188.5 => 2.1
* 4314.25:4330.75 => 2.3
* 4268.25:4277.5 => 1.7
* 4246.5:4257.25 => 1.1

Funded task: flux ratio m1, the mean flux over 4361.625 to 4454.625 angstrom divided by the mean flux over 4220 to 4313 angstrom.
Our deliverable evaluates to 1.3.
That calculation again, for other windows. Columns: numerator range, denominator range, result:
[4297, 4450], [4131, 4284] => 1.17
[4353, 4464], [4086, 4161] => 1.20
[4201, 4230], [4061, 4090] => 0.91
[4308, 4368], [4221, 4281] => 1.08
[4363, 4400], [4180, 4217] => 1.14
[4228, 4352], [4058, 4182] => 0.96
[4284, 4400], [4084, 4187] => 1.04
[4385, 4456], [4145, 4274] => 1.31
